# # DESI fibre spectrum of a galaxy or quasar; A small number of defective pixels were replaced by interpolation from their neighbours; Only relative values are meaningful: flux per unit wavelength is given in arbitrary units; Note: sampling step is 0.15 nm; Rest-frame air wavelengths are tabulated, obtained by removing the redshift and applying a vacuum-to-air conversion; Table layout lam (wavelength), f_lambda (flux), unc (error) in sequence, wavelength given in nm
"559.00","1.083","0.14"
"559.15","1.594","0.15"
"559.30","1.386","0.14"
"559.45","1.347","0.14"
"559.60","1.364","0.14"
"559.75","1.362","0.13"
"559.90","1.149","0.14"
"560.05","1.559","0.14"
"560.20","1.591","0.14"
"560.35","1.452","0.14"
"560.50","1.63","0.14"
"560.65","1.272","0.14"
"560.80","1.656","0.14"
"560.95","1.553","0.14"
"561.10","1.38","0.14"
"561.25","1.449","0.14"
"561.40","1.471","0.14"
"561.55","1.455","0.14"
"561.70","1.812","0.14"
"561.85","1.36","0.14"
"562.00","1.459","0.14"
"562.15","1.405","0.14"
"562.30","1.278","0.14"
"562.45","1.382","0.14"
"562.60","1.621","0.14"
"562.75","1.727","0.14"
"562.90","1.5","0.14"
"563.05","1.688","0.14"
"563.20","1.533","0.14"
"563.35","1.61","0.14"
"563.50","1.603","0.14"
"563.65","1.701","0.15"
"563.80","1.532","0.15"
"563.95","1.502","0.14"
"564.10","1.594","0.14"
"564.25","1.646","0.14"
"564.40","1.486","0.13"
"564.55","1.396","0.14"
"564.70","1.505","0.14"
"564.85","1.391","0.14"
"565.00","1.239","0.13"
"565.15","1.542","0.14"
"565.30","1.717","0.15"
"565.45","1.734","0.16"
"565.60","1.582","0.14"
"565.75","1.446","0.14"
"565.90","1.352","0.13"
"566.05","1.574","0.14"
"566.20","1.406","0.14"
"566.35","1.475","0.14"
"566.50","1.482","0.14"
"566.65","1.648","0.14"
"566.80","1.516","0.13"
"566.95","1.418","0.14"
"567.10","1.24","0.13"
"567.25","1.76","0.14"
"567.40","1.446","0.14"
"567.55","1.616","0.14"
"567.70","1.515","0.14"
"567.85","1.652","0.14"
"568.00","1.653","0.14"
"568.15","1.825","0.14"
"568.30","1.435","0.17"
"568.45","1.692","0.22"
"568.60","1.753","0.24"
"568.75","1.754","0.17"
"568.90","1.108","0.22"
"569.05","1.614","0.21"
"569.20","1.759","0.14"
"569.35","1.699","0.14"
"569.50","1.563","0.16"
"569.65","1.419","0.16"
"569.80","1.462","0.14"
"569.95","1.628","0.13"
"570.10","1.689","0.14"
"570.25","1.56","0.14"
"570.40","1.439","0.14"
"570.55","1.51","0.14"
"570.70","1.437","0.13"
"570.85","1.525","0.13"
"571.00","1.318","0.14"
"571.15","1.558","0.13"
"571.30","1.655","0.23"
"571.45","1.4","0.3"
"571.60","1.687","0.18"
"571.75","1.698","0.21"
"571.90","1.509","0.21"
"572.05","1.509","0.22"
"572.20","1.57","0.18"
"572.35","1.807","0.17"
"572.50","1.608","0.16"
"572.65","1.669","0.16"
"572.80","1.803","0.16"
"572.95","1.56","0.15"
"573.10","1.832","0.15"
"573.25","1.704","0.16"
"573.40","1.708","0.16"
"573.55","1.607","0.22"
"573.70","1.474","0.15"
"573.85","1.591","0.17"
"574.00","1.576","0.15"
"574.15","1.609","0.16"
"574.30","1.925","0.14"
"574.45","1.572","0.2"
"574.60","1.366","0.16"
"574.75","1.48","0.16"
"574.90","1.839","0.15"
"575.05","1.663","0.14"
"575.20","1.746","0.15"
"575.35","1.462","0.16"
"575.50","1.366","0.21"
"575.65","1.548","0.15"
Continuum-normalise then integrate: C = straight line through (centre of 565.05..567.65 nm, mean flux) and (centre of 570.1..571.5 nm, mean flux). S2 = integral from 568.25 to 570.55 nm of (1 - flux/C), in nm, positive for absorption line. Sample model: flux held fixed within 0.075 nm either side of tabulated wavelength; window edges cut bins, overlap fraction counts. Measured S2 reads -0.10 nm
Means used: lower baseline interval 1.52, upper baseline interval 1.5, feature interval 1.57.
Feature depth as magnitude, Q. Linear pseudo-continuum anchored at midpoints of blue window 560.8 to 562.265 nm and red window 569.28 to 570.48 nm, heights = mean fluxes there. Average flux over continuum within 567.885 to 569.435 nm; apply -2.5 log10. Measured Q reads -0.057 mag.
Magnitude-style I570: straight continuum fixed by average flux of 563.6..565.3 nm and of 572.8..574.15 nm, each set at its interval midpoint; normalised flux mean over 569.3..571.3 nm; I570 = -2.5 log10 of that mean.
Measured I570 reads 0.047 mag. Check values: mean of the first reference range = 1.51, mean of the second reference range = 1.64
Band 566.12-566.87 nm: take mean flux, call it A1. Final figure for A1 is 1.51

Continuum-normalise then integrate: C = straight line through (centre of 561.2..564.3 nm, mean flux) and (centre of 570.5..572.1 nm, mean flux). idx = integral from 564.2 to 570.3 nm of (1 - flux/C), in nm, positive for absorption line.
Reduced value -0.05 nm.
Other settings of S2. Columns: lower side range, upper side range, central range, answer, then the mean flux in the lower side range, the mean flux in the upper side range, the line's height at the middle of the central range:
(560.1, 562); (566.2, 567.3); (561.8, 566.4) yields -0.05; 1.51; 1.49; 1.5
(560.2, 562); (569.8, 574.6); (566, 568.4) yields 0.02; 1.5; 1.6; 1.55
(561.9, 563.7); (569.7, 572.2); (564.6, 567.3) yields 0.07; 1.54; 1.54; 1.54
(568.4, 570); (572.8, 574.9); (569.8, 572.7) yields 0.07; 1.58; 1.63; 1.6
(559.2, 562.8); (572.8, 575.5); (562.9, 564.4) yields -0.09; 1.46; 1.63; 1.5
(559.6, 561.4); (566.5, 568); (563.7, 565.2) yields 0.02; 1.46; 1.54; 1.5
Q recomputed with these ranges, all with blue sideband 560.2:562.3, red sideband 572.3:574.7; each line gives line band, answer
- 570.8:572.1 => 0.05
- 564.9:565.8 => 0.00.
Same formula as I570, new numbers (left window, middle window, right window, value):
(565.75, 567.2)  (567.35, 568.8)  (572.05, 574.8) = -0.09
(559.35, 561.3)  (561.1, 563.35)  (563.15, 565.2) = -0.02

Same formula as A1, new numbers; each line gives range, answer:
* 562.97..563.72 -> 1.63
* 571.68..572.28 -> 1.57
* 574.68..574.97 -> 1.66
